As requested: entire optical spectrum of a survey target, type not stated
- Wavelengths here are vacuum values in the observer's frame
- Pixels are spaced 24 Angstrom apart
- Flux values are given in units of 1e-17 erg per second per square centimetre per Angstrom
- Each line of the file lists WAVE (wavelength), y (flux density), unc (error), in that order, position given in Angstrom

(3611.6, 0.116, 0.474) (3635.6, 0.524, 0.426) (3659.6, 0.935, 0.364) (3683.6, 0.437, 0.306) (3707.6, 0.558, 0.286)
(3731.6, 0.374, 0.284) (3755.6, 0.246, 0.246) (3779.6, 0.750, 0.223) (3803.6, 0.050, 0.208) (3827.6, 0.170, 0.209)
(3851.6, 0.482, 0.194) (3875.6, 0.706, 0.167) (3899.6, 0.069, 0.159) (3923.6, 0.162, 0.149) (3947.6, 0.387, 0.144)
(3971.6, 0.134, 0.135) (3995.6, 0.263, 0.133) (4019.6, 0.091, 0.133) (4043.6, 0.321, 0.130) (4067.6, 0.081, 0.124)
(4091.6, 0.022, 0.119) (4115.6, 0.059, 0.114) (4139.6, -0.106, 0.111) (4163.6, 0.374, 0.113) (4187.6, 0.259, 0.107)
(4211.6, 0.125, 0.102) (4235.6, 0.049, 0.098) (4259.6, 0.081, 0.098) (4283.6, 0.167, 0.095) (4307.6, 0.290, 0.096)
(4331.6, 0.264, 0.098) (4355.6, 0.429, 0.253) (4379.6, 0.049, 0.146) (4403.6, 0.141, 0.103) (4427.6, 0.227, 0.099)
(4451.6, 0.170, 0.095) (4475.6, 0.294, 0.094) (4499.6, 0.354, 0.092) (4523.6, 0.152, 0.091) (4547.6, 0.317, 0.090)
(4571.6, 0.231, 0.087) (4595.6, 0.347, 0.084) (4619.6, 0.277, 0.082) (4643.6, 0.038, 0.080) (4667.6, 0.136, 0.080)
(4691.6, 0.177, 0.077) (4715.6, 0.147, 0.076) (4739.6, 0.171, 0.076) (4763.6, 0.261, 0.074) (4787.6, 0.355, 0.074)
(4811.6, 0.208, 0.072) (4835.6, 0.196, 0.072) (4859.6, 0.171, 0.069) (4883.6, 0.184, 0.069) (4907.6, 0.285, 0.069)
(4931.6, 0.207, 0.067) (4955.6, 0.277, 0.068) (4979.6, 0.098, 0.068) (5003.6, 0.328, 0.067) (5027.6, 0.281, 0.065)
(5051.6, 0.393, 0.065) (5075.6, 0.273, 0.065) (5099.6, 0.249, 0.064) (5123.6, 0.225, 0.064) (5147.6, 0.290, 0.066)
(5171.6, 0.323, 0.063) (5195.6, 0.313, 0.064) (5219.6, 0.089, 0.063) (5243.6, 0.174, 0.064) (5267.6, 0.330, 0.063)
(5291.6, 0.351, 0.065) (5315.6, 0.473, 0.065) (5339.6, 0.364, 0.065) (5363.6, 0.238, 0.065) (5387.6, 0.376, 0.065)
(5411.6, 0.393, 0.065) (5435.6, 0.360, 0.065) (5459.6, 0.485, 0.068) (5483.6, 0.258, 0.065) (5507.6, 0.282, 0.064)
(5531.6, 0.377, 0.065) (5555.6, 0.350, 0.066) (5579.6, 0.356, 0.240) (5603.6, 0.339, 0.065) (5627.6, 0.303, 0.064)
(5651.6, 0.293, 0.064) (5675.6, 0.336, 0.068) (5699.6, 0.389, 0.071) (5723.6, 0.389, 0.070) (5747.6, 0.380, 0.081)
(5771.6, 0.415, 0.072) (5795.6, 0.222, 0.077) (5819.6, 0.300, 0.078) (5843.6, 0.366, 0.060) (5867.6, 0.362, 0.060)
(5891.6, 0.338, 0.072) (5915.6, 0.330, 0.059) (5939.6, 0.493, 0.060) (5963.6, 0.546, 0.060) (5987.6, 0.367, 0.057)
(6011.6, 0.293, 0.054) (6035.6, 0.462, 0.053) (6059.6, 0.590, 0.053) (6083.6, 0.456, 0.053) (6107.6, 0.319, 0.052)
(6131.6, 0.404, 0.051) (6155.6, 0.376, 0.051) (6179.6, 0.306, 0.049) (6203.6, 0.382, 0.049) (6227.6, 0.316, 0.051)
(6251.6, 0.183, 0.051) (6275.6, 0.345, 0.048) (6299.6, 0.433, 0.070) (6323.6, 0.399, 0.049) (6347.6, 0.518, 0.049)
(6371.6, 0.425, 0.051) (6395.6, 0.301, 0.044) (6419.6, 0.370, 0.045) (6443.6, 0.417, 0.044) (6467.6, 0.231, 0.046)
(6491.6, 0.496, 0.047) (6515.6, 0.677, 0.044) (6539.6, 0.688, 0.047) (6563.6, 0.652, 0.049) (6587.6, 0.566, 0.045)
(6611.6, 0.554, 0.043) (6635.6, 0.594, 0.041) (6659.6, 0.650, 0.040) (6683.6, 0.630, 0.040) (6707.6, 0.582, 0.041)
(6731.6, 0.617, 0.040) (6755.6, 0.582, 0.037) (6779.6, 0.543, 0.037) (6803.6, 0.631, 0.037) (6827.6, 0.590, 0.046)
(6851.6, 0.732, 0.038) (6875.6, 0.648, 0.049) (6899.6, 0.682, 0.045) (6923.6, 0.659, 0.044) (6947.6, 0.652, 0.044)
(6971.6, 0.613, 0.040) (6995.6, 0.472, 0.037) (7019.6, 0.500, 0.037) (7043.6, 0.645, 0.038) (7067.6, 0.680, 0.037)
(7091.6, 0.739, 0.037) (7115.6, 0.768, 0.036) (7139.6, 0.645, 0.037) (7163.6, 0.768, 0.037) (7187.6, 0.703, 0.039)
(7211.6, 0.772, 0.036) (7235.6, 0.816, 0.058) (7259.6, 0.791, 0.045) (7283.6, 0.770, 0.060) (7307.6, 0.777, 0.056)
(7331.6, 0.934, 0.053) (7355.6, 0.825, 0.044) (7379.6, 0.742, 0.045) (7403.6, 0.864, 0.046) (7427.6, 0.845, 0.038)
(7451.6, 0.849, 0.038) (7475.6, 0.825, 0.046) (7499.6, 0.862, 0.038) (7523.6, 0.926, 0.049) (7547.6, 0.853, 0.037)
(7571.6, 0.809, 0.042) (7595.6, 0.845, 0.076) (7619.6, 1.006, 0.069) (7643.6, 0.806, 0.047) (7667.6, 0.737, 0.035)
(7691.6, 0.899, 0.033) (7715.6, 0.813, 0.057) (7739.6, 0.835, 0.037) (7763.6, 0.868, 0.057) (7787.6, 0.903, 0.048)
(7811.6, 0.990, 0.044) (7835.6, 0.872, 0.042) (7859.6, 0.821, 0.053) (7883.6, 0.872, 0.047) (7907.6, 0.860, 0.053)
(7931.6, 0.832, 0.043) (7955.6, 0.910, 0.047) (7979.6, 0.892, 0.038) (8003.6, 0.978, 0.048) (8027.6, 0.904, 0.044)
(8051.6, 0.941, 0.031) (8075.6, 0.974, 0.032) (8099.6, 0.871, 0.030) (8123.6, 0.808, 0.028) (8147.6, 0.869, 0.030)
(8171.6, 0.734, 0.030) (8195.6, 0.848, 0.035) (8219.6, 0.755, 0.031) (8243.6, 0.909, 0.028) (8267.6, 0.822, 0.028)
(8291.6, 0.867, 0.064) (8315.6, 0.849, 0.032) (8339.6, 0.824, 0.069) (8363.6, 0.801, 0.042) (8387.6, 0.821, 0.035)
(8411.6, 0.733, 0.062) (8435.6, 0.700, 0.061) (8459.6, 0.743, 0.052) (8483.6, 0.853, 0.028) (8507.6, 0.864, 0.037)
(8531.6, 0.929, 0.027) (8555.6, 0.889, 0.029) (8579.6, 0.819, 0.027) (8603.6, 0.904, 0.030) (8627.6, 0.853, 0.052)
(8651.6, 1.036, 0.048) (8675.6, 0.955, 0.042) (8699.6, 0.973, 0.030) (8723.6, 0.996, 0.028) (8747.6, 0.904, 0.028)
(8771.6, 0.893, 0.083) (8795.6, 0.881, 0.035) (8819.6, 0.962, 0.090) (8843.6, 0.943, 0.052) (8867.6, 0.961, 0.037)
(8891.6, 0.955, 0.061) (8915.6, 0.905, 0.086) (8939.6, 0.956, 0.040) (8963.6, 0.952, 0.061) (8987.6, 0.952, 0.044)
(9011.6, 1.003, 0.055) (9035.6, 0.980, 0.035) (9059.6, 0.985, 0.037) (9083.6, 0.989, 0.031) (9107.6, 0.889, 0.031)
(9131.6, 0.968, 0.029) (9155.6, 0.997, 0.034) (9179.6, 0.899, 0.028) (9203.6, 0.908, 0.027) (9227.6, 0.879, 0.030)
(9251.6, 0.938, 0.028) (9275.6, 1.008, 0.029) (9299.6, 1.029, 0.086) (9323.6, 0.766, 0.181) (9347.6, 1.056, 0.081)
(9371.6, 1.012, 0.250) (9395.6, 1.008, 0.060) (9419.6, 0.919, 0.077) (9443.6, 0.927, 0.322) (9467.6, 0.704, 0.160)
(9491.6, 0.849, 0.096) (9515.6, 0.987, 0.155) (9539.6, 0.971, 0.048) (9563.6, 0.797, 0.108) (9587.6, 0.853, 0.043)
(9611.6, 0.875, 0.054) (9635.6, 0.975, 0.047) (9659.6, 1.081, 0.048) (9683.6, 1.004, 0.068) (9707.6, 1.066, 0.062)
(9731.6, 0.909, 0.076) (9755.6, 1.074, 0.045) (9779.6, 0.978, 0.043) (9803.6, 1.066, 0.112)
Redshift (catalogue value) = 0.63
